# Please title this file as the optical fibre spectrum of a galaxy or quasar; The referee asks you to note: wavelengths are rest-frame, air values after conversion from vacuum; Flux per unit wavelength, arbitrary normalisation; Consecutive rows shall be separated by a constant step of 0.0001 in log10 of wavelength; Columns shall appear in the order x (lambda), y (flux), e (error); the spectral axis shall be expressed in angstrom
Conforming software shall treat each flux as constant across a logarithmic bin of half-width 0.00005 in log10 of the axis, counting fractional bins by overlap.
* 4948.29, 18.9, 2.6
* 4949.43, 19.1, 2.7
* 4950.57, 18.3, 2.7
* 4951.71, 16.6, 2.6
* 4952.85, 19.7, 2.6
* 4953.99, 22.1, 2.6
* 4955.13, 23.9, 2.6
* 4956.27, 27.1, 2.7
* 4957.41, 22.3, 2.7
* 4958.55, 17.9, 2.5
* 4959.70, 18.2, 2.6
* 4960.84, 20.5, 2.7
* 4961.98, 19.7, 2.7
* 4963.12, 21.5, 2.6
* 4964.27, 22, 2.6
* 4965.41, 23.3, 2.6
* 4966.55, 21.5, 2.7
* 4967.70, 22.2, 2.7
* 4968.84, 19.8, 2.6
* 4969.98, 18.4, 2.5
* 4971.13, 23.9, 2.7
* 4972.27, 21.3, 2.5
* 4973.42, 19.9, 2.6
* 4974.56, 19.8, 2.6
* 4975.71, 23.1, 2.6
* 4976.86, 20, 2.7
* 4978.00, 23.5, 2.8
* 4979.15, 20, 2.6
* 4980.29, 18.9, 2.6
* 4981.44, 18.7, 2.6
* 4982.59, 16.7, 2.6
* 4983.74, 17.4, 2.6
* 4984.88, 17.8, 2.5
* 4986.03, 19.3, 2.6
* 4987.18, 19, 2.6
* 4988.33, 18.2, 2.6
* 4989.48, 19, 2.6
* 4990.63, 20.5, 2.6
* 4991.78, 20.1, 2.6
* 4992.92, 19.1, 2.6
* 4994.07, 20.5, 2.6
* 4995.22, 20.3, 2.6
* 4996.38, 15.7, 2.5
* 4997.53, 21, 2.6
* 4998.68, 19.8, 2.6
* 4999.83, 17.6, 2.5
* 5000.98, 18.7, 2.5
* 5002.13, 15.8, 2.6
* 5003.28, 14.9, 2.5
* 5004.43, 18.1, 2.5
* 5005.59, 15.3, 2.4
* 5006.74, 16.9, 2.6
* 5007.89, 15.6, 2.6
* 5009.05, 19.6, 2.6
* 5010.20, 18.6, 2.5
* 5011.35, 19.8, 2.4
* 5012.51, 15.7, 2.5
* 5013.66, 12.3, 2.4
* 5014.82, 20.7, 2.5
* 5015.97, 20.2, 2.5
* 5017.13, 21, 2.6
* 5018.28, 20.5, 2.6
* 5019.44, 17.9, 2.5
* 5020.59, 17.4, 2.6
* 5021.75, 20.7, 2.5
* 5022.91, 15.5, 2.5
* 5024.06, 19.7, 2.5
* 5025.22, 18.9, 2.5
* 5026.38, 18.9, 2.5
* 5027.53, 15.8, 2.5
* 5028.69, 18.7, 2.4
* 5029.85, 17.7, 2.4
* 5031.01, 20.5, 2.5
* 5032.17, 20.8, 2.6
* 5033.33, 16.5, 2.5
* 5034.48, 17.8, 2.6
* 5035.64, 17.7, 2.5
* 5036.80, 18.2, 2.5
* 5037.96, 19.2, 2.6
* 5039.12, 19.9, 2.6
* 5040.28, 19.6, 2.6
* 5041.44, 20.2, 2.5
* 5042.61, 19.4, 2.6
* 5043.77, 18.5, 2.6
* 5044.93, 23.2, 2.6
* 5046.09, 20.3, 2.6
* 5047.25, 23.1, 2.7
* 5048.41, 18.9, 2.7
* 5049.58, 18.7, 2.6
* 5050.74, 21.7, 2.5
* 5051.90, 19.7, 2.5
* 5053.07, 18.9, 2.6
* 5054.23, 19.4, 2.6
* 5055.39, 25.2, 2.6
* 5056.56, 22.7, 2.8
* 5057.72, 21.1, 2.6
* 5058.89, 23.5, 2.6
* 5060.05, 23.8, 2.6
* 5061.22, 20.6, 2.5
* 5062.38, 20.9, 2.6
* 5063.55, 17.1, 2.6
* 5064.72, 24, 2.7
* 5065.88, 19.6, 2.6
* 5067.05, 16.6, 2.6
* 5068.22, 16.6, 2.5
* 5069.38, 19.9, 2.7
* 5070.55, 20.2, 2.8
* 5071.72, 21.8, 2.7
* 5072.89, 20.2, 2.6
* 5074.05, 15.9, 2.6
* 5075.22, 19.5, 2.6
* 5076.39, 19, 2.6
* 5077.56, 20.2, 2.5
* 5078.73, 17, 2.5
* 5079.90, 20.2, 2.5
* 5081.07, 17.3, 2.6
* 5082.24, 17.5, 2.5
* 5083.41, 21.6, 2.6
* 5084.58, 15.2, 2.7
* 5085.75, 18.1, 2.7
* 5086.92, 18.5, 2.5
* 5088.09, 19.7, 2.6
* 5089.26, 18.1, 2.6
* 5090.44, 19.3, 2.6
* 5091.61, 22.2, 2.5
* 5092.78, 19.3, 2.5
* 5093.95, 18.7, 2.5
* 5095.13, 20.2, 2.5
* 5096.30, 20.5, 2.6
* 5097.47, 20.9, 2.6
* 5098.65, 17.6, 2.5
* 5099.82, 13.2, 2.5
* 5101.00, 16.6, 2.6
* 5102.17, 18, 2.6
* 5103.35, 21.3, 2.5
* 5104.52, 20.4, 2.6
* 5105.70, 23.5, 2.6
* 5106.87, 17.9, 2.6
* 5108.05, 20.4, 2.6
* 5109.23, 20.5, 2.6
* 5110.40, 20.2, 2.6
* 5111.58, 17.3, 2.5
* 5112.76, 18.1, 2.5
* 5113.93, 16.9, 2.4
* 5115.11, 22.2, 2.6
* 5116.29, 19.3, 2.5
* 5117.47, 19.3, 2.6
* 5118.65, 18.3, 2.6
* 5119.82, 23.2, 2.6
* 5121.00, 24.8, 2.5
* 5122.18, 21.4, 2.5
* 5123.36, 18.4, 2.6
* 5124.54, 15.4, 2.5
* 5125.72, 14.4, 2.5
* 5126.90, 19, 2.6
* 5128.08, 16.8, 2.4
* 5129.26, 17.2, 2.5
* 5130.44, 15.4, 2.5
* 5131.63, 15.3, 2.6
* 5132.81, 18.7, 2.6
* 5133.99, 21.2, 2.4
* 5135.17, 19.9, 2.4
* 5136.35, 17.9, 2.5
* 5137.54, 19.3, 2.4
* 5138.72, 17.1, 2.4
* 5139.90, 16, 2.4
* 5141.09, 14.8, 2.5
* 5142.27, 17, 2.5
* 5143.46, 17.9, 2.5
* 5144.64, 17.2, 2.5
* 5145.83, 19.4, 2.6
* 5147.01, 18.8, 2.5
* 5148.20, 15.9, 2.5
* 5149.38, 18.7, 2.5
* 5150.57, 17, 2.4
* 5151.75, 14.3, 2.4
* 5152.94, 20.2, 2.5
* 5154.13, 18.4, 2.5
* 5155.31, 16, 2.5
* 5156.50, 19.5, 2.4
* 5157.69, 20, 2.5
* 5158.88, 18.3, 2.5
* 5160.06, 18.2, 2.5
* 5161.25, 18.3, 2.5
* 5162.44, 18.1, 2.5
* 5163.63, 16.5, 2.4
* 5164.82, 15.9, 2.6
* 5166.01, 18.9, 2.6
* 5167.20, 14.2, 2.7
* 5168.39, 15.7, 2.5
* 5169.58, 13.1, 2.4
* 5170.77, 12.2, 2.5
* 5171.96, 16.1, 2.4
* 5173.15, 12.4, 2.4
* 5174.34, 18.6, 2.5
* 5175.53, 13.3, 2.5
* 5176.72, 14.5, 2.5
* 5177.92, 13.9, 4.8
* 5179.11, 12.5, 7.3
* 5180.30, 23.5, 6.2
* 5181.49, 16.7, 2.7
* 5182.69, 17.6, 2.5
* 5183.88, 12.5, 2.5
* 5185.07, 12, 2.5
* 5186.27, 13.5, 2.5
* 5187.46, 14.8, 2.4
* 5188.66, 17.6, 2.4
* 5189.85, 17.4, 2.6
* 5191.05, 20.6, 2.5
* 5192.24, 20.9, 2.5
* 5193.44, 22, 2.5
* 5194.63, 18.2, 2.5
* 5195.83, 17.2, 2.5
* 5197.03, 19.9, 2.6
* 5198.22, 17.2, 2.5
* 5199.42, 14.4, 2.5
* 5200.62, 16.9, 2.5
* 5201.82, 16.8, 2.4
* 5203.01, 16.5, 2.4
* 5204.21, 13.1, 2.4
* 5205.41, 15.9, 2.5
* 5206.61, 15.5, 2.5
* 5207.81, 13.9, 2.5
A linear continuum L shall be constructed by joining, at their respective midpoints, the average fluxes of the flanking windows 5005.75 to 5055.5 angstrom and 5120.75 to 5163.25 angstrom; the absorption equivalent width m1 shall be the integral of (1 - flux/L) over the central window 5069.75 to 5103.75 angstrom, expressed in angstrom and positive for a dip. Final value -0.8 angstrom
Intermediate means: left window 19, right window 17.9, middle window 18.9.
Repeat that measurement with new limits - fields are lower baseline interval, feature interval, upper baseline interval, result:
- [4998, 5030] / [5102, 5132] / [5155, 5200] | -3.4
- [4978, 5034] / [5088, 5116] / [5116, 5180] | -2.5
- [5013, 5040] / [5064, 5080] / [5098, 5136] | -0.5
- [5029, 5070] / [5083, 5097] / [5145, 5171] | -0.2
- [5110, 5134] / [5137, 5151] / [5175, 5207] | 0.4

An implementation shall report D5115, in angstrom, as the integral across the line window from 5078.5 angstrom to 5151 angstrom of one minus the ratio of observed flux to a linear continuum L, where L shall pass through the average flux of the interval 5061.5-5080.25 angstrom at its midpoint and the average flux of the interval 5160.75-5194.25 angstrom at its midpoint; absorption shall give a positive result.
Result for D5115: -2.4 angstrom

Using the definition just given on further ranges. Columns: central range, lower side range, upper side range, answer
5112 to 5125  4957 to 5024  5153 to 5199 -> -1.7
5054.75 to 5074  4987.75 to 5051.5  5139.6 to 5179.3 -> -2.8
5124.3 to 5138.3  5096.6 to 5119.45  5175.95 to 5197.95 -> 0.7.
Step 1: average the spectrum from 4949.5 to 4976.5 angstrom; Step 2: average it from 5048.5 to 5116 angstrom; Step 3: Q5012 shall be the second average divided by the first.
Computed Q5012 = 0.93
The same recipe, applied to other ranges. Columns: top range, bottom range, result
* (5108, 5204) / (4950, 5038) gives 0.91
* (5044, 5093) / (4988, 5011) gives 1.09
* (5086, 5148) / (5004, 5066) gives 0.97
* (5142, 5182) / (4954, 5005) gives 0.84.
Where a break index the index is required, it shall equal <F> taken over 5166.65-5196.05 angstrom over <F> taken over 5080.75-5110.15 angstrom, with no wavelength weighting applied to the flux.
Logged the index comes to 0.84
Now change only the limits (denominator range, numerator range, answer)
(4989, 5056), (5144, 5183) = 0.89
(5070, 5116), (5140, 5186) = 0.86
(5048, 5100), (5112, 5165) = 0.92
